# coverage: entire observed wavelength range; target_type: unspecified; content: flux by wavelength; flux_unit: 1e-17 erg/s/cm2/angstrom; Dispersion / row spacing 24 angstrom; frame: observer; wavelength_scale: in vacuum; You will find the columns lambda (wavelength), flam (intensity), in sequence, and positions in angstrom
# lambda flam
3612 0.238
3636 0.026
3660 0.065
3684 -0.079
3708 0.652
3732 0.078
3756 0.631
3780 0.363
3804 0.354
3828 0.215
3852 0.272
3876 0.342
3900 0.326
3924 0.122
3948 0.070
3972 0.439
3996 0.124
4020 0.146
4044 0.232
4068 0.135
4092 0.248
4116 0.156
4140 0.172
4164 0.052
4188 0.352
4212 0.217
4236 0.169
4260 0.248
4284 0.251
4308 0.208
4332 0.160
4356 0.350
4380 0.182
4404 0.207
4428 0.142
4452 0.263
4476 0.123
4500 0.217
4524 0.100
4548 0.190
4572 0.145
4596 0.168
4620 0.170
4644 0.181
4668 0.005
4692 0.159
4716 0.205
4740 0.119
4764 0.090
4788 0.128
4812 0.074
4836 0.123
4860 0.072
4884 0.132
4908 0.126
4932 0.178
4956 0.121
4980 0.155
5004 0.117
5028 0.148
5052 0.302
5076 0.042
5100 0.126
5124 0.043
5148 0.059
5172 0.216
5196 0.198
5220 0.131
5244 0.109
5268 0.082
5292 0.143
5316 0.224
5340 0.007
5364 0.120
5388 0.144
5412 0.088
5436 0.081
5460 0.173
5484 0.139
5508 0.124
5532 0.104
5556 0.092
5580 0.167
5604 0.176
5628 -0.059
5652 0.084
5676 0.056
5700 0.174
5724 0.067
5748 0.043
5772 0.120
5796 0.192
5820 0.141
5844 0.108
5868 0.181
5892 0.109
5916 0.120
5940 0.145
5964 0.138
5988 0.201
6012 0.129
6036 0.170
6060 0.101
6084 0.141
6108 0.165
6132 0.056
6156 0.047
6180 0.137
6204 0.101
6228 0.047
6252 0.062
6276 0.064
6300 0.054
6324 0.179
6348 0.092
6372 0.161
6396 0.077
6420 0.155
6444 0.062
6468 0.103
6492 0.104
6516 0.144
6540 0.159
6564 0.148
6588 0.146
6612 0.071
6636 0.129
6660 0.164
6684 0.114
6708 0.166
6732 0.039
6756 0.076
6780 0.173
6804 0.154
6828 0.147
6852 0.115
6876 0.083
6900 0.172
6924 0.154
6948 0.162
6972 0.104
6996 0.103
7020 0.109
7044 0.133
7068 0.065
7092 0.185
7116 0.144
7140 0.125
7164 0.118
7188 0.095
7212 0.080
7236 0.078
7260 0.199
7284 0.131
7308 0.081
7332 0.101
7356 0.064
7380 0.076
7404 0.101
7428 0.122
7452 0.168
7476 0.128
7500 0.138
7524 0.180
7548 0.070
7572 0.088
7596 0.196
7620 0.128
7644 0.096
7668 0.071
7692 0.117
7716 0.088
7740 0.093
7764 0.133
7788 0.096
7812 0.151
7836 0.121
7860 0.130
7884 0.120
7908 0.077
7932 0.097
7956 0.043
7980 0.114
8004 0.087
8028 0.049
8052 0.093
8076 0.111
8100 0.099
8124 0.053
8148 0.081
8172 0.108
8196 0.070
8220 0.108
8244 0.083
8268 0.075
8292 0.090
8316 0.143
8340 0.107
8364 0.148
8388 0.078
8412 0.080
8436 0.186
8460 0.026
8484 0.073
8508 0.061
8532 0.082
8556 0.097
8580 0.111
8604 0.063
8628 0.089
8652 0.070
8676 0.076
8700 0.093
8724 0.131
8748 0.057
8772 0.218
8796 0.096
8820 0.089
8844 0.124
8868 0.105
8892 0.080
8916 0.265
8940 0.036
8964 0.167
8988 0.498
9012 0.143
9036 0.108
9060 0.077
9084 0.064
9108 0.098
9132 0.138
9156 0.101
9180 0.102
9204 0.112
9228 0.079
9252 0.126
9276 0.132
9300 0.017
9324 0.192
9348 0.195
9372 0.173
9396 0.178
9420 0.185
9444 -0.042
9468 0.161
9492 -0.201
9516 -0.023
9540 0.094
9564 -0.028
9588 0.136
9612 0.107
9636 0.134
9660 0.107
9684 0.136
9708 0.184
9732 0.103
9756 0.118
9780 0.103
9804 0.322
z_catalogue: 1.408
